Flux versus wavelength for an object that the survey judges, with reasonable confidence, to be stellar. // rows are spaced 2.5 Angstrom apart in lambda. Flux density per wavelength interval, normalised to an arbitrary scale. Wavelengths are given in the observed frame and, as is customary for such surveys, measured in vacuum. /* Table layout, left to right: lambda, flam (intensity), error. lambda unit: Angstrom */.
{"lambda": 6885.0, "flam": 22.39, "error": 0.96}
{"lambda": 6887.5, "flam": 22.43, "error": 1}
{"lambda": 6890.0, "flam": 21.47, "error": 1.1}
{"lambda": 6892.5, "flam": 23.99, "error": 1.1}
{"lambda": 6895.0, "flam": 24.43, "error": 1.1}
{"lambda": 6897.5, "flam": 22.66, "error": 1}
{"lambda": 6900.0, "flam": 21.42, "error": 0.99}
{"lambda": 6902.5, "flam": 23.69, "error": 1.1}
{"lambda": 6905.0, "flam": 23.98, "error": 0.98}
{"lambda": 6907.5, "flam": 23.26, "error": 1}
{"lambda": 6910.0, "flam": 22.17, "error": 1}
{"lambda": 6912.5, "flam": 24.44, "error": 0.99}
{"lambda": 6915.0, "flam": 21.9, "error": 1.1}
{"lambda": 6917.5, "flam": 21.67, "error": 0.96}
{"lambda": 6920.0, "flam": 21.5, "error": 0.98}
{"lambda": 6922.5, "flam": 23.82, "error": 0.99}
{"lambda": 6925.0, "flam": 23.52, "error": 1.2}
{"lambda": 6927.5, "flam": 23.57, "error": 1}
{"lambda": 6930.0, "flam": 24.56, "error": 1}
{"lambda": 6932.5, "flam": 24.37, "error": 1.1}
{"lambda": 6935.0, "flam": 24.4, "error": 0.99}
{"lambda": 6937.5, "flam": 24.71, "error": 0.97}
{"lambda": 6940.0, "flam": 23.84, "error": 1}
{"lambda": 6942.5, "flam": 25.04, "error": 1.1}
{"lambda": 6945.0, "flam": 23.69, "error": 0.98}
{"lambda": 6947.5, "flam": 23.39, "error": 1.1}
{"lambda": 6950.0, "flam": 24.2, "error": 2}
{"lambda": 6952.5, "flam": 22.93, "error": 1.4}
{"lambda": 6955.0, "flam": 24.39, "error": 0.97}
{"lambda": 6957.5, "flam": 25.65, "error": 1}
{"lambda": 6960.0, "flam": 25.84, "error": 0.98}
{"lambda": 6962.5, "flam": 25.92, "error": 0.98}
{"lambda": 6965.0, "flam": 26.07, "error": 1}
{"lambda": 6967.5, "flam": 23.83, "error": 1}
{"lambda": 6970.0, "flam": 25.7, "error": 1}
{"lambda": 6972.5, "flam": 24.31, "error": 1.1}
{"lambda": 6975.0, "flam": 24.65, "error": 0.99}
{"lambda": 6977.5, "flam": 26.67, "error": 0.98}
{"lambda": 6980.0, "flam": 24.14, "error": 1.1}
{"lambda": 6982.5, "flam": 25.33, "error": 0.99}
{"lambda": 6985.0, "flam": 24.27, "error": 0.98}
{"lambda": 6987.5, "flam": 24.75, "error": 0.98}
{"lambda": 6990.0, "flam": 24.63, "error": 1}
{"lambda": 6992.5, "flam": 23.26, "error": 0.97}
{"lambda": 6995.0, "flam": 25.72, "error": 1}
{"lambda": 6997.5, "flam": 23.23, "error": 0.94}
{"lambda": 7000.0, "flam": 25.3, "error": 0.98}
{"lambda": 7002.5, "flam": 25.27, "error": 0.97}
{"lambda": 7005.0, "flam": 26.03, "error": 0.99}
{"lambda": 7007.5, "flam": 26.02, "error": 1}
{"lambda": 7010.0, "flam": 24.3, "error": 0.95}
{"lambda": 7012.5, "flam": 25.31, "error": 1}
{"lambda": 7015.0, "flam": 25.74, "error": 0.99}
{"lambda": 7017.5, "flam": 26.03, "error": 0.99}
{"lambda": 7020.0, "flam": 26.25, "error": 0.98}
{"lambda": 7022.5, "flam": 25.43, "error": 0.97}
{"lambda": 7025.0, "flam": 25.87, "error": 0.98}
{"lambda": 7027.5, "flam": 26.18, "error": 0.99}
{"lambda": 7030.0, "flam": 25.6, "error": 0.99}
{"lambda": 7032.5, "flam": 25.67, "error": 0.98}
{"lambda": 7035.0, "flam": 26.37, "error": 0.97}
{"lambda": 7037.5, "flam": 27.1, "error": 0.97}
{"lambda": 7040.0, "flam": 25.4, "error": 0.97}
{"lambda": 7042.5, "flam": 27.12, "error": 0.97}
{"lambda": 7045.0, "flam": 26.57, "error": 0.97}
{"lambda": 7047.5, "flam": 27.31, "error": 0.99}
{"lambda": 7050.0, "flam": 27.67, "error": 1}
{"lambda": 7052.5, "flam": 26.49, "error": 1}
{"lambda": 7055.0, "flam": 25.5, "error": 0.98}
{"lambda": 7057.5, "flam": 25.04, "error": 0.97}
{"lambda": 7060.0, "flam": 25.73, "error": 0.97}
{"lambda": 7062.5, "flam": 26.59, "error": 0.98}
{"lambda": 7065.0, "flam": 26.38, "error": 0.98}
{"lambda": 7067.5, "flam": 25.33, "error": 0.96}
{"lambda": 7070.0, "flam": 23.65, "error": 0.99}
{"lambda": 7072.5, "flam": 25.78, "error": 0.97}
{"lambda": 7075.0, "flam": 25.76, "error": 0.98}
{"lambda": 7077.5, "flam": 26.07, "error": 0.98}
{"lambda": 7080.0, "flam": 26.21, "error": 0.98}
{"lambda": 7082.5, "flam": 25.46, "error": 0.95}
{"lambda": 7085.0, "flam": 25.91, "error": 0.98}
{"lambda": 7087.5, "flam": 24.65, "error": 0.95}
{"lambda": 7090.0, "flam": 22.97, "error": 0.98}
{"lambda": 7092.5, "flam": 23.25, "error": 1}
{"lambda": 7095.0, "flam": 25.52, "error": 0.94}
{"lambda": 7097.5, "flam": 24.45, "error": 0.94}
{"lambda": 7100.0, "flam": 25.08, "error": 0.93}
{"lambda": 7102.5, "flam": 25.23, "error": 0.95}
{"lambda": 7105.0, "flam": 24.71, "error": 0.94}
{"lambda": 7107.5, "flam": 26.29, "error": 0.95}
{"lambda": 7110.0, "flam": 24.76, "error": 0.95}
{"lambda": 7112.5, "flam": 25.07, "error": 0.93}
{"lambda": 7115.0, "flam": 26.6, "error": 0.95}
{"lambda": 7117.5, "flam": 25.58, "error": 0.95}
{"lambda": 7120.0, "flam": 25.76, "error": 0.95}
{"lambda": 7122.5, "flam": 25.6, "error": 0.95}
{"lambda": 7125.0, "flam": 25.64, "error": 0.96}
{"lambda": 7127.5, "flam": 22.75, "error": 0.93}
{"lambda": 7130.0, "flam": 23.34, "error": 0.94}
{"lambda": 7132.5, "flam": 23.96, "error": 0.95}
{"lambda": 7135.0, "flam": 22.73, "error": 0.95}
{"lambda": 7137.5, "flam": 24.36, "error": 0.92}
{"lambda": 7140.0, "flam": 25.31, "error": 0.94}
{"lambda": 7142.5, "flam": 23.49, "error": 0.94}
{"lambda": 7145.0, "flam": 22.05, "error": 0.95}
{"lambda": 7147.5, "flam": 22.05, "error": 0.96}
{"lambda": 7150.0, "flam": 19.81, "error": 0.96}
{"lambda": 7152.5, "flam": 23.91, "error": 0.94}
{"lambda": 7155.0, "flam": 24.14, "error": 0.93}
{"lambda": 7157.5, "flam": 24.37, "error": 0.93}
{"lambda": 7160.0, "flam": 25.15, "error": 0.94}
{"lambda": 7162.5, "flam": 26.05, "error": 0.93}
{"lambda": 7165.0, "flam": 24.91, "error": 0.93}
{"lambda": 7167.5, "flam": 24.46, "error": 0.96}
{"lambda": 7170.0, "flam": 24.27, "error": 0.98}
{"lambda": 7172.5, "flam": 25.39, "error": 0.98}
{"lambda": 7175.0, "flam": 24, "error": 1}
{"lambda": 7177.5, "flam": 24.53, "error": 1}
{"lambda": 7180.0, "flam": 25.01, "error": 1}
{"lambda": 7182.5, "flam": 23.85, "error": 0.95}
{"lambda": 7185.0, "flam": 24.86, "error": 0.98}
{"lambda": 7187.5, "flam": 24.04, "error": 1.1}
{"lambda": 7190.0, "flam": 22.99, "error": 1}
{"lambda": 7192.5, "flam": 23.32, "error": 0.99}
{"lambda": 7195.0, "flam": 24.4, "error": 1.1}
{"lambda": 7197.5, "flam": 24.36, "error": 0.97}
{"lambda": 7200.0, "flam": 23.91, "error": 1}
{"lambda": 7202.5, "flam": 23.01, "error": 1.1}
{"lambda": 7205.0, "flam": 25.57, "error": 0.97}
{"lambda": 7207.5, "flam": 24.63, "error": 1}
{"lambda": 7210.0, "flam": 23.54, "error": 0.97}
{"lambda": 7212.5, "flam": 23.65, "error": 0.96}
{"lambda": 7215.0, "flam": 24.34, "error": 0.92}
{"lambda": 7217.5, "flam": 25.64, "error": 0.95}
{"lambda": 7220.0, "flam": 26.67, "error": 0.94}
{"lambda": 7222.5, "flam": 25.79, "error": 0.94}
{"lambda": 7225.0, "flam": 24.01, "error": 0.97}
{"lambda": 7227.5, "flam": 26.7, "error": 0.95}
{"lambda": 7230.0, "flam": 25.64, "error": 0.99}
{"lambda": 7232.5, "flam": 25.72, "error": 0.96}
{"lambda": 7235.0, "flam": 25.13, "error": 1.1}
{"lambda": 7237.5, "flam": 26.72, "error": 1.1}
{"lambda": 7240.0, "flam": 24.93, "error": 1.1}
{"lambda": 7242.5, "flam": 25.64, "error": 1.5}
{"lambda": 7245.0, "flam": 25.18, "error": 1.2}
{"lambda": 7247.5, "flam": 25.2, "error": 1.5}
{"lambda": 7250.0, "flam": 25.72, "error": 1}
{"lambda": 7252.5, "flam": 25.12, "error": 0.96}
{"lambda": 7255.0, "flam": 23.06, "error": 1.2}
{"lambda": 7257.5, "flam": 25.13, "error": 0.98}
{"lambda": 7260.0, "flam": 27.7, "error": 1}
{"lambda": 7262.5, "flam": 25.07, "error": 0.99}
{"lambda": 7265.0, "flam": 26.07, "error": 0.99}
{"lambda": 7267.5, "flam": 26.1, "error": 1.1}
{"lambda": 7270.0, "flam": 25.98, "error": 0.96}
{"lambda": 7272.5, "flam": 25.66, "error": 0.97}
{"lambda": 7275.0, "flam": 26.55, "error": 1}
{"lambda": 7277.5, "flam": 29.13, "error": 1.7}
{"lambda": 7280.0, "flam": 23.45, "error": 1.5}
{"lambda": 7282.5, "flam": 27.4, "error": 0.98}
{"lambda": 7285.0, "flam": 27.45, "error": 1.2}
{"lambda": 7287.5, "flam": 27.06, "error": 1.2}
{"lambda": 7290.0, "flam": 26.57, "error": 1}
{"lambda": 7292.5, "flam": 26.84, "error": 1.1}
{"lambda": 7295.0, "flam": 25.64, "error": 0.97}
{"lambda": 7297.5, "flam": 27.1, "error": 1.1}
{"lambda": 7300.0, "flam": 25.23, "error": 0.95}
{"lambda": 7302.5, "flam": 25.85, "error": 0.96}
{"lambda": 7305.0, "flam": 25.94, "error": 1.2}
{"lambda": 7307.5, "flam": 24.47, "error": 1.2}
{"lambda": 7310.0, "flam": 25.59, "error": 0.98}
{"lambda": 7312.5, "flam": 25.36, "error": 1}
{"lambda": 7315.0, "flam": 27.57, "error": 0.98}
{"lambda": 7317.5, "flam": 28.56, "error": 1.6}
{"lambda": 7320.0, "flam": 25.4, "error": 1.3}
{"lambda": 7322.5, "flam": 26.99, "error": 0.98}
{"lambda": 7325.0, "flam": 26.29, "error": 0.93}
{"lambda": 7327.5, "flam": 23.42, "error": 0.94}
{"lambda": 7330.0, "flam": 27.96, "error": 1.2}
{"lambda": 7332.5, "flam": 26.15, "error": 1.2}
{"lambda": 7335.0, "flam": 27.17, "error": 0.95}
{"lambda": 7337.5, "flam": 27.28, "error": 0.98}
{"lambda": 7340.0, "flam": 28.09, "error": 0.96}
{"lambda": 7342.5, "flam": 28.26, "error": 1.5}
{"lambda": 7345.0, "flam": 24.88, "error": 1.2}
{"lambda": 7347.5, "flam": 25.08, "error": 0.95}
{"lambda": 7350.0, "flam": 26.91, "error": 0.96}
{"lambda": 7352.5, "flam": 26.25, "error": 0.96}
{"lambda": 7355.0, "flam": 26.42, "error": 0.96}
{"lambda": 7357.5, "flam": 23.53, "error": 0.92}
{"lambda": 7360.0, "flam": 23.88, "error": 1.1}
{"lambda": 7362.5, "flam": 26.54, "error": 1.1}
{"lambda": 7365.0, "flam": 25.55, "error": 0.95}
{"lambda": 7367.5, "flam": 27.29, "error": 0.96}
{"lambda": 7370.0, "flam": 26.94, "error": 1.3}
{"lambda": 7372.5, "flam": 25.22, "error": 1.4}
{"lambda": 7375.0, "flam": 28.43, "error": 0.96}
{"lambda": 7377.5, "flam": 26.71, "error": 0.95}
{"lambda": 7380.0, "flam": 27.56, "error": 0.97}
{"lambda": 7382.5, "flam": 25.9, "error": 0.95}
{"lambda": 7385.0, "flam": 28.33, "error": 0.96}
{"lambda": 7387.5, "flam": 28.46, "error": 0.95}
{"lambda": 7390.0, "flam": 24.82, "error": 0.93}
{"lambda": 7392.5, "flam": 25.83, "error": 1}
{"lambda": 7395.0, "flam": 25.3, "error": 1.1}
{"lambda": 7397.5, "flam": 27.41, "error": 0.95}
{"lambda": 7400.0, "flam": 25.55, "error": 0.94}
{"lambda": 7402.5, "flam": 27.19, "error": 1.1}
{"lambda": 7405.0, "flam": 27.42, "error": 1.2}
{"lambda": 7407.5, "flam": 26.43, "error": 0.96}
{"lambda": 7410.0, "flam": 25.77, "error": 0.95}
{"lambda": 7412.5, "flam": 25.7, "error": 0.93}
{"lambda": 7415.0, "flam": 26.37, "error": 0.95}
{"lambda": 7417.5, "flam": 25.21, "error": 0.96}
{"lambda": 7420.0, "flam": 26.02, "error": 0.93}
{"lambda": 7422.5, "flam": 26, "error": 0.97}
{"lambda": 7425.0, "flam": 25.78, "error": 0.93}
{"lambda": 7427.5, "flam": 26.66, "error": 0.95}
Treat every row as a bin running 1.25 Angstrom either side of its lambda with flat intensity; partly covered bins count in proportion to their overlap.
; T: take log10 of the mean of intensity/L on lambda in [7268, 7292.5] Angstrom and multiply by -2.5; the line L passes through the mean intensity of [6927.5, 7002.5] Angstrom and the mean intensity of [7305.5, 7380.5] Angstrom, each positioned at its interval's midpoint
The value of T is -0.02 mag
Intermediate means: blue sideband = 24.6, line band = 26.6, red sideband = 26.3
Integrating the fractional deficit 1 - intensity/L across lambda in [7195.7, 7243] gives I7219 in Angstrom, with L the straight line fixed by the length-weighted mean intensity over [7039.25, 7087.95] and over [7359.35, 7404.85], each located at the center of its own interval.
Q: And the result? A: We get 2.2 Angstrom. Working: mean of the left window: 26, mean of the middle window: 25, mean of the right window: 26.6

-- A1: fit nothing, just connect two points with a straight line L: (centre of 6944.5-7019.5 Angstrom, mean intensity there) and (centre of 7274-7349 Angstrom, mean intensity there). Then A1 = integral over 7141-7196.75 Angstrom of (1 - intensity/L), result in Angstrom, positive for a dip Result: 3.9 Angstrom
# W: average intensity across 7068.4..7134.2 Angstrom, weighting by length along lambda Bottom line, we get 25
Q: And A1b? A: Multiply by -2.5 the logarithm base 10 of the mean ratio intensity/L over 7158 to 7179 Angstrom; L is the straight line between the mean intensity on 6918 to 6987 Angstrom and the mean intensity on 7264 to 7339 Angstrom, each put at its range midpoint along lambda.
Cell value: 0.03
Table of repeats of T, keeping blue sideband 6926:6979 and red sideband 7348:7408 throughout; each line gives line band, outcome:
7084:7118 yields 0.012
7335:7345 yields -0.048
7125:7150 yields 0.095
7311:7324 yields -0.025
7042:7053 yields -0.085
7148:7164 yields 0.073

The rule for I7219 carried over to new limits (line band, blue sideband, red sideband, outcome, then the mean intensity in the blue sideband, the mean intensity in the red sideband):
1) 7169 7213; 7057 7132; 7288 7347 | 2.6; 25.2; 26.4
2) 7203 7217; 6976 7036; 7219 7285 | 0.7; 25.3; 25.8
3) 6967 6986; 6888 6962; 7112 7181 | -0.9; 23.6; 24.3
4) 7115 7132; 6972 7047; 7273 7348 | 0.6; 25.4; 26.4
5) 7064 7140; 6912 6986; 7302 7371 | 0.2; 24.3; 26.2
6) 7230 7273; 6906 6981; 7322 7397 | 0.4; 24.1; 26.4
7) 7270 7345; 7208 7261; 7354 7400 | -1.9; 25.3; 26.3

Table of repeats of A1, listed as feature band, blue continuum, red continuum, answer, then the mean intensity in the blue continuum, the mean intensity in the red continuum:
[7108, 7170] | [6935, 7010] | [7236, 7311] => 2.8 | 24.8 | 25.9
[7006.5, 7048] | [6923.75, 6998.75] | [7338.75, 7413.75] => -1.9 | 24.6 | 26.4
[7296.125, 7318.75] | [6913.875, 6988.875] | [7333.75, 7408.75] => 0.0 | 24.3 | 26.5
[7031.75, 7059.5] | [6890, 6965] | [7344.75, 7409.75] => -2.2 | 23.8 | 26.3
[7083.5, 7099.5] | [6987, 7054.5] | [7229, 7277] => 0.8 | 25.7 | 25.7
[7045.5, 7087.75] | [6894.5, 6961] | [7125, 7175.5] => -3.7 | 23.7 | 23.9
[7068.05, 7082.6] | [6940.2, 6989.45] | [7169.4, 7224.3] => -0.5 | 24.8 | 24.4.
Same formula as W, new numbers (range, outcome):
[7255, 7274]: 25.8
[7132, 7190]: 24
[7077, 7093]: 25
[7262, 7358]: 26.3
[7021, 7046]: 26.1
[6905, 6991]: 24.2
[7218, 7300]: 25.9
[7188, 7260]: 24.9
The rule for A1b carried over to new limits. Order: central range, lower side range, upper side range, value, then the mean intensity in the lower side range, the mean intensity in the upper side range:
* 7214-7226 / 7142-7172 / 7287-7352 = -0.024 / 23.8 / 26.4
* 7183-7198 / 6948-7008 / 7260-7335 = 0.080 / 24.9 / 26.3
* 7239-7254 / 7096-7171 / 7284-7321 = 0.017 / 24.4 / 26.3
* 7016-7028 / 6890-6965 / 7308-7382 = -0.069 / 23.8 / 26.4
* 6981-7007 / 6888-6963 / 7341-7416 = -0.034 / 23.6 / 26.3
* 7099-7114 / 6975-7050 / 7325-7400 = 0.024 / 25.6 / 26.4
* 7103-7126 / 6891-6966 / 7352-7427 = -0.032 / 23.8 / 26.3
